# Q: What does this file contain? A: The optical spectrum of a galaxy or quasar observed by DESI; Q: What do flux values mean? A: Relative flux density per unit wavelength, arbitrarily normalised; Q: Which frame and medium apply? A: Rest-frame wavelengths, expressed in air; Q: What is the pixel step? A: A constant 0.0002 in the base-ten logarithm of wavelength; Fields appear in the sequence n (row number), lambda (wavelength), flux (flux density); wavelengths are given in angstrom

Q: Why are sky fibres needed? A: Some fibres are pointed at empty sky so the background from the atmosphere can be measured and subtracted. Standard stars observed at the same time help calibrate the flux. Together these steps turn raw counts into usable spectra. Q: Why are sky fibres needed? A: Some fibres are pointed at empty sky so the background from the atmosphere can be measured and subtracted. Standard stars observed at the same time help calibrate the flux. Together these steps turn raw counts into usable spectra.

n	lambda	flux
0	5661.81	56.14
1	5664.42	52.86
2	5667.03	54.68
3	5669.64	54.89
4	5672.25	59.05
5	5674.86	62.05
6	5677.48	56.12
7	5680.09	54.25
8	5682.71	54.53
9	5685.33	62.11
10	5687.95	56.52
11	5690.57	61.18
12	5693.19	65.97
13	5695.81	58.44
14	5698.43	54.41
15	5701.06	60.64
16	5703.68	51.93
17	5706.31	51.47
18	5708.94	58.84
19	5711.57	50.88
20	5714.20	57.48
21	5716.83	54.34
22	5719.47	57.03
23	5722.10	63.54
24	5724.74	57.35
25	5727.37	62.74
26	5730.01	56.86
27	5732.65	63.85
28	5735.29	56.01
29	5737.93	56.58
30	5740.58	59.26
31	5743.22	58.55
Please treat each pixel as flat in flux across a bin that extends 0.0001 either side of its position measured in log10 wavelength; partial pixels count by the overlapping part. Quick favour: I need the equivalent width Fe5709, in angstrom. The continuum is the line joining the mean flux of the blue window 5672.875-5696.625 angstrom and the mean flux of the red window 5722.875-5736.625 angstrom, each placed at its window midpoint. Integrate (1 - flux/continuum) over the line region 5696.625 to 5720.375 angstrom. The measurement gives 1.6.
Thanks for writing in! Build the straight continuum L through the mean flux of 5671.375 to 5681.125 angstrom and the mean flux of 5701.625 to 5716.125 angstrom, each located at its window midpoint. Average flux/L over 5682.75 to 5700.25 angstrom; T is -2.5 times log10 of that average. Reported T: -0.06 mag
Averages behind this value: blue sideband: 57.9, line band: 59.4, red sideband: 54.5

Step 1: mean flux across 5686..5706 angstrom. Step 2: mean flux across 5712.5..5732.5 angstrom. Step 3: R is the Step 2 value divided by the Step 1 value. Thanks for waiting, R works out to 1.01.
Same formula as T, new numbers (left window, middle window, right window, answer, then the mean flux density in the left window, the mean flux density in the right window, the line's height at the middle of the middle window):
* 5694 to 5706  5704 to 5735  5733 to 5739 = -0.01 mag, 56.4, 57.5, 57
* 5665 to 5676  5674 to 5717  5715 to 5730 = 0.02 mag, 57.3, 58.8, 58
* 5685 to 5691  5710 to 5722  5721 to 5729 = 0.09 mag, 59.4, 61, 60.6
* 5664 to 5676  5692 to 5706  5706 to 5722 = -0.03 mag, 56.9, 55.9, 56.2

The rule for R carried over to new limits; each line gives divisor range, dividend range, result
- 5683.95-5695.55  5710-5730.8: 0.94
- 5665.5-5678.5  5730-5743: 1.02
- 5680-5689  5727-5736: 1.05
